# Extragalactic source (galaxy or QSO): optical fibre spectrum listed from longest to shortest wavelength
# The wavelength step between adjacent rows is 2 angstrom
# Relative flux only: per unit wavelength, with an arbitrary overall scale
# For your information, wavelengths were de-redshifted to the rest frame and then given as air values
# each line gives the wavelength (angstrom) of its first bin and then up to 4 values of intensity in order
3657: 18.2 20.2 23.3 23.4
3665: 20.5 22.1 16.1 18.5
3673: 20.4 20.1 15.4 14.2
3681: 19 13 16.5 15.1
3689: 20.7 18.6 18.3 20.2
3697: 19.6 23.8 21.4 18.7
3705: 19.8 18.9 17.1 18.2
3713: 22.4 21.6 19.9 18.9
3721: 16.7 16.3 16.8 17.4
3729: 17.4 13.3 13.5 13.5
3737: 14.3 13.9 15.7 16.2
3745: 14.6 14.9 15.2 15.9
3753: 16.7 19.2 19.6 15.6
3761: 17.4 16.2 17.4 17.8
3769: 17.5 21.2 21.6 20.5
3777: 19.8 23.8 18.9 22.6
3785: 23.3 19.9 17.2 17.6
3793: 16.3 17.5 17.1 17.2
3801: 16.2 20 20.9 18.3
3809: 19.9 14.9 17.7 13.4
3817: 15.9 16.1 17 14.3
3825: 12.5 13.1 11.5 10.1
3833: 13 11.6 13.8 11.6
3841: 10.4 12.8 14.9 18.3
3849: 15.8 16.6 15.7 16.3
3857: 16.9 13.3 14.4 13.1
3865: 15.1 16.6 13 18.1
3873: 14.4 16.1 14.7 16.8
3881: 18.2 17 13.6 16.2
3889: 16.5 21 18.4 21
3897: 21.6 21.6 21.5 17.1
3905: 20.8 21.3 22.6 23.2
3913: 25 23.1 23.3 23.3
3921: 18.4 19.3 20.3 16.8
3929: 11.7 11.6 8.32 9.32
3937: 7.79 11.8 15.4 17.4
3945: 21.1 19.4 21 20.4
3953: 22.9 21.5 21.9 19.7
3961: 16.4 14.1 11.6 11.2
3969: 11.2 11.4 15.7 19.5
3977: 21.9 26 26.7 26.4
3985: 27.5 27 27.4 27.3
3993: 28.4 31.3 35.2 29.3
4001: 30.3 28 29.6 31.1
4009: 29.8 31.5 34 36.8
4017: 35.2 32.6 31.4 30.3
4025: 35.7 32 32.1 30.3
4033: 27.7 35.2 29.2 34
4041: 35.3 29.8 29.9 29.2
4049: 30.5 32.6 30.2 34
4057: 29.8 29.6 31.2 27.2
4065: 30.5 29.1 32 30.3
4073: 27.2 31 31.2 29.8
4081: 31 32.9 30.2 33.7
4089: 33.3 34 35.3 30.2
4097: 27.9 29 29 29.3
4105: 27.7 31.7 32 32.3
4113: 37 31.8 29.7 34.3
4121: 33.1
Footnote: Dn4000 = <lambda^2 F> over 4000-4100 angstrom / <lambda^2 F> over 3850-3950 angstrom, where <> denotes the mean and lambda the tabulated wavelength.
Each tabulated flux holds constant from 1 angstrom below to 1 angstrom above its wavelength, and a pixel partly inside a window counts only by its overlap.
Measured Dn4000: 1.95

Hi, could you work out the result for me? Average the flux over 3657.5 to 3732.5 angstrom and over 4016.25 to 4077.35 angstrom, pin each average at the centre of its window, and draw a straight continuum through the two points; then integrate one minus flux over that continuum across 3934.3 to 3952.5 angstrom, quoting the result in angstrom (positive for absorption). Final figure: 7.5 angstrom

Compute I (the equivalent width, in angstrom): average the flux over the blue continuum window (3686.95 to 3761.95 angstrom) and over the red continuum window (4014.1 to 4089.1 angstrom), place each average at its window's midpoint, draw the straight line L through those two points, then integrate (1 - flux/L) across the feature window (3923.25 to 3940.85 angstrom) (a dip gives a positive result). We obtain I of 9.1 angstrom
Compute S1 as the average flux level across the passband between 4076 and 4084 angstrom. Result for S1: 31.2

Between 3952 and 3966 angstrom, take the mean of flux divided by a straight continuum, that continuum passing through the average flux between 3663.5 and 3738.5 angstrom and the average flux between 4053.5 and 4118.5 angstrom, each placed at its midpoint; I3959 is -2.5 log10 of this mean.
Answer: 0.41 mag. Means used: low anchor 18.1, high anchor 31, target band 18.3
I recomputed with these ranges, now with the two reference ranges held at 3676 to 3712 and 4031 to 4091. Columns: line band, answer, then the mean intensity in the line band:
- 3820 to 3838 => 7.8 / 13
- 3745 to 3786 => 4.2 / 18.7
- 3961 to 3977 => 7.8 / 14.2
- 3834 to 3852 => 7.3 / 14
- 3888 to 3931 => 9.3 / 20.2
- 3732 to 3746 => 3.7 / 14.5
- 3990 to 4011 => -0.9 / 30.1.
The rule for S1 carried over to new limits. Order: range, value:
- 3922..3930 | 17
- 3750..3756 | 17.3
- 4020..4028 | 32.4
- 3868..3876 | 15.4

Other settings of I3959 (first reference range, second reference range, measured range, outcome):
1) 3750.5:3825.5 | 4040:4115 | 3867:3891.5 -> 0.34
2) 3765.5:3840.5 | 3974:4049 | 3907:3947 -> 0.37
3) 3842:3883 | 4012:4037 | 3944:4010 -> 0.20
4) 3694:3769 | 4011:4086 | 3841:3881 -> 0.45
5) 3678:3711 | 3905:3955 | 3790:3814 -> 0.03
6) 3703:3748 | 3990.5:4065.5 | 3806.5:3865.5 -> 0.45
